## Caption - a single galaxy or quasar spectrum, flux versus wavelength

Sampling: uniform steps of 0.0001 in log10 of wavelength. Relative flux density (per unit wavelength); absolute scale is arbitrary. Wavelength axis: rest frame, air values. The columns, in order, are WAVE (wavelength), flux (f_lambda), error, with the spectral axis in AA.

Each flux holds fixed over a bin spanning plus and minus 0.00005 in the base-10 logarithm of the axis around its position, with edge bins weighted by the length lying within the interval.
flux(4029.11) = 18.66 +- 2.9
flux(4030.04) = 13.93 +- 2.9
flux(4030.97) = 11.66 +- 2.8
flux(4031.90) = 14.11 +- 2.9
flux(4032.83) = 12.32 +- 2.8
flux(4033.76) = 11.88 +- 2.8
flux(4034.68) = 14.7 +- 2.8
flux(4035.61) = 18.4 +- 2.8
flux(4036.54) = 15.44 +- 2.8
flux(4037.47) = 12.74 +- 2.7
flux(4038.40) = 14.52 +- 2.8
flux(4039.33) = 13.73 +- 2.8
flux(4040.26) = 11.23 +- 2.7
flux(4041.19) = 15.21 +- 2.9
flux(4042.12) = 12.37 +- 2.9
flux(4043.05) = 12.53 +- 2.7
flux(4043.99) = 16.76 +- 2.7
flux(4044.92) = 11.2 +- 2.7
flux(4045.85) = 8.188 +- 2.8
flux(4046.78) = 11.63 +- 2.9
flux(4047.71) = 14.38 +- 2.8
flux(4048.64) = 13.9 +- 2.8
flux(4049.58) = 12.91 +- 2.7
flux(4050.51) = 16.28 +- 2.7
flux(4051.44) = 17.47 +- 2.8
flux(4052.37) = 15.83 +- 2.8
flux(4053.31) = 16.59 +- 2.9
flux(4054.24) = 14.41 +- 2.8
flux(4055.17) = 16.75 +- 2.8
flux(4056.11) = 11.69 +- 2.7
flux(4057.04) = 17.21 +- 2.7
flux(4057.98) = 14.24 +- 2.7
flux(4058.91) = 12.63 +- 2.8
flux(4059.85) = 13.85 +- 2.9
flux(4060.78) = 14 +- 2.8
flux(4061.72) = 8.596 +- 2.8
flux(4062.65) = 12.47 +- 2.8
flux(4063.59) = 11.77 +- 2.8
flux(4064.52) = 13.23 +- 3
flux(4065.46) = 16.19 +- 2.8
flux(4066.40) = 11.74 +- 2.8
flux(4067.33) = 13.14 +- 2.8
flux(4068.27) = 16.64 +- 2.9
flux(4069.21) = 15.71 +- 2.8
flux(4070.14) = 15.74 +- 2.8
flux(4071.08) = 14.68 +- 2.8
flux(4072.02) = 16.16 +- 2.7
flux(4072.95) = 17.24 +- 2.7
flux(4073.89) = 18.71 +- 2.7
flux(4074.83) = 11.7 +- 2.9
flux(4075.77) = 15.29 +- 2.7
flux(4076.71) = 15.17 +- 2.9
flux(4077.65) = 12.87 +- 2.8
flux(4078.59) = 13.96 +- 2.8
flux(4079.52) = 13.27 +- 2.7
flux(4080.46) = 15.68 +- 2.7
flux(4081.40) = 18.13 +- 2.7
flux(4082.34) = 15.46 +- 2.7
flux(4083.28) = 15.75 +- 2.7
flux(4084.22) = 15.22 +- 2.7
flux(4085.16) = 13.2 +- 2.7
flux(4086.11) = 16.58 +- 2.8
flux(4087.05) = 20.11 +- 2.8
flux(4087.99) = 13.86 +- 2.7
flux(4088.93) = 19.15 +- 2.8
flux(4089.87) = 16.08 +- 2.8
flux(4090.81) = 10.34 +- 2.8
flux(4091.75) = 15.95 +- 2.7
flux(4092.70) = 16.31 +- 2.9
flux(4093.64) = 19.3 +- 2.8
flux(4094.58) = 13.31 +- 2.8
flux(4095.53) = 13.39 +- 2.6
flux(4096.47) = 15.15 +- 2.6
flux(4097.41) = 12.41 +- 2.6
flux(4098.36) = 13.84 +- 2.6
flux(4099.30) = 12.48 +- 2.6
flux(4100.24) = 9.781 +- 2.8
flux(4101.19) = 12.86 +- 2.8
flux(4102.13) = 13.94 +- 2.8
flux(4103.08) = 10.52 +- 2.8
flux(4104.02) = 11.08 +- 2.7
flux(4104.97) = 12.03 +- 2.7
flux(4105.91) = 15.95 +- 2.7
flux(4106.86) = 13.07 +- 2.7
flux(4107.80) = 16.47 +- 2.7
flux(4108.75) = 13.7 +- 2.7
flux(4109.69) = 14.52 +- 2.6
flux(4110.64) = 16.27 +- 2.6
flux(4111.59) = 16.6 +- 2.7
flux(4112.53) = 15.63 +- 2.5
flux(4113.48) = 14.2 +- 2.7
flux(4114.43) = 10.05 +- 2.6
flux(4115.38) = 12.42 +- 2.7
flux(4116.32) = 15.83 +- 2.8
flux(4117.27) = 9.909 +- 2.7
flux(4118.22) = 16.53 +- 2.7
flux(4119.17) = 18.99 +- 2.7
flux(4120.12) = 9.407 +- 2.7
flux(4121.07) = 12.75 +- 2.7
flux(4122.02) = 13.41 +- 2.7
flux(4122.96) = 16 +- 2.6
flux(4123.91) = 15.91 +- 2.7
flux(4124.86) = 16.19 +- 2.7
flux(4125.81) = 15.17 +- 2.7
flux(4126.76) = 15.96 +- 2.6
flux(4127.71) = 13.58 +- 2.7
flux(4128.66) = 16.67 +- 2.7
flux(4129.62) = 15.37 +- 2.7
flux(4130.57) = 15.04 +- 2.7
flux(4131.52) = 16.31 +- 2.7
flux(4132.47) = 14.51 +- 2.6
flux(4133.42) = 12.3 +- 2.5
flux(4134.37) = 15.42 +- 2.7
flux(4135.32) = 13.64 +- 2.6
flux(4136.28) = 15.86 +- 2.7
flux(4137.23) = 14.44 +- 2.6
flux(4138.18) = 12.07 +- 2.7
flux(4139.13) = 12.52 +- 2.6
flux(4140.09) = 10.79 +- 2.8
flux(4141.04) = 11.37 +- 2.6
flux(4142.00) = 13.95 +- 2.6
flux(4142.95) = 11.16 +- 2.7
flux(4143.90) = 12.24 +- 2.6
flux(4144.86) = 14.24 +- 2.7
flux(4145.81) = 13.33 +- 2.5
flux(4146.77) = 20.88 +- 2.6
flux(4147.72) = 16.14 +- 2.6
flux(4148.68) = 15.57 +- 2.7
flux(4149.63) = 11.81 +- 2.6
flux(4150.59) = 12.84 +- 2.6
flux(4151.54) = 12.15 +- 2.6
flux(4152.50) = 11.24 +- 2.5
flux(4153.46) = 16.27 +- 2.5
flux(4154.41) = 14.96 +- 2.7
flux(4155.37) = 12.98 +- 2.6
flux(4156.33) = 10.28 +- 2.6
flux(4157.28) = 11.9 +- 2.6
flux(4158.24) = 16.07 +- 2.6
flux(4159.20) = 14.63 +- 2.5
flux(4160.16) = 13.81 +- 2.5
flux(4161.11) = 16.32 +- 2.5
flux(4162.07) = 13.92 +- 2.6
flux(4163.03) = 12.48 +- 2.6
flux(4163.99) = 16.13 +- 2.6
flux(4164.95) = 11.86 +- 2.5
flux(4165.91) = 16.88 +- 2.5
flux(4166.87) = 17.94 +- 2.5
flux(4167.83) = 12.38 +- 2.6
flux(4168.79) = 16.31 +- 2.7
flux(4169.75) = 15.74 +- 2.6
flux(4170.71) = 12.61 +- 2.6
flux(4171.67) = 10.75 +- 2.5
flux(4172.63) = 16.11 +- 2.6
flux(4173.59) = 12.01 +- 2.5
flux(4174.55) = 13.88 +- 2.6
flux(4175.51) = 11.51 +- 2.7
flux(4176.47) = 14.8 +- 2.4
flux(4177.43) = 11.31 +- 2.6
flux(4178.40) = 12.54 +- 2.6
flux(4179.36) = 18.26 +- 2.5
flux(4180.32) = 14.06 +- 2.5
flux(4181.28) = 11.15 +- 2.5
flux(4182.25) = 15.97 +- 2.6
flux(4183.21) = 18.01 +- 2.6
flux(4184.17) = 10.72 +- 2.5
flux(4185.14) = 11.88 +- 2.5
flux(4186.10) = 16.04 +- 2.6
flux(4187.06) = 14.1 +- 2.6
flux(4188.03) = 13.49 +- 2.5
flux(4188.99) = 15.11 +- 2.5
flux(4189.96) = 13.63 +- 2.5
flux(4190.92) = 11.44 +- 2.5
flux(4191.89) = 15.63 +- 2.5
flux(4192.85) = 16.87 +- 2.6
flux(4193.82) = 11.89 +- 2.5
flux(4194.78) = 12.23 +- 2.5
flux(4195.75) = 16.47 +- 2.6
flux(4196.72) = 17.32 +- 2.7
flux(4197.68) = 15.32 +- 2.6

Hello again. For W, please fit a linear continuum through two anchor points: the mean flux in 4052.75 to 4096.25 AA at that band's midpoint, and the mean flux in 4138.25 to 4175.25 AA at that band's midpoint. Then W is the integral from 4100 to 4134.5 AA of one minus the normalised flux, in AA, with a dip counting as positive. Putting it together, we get 0.3 AA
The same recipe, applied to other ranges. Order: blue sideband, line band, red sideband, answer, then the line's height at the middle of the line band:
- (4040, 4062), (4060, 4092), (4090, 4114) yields -2.1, 13.9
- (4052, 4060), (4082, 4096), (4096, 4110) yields -2.0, 13.7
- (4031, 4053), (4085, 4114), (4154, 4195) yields -1.2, 13.9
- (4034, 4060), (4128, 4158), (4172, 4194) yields 0.4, 14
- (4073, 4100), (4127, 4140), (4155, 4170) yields 0.2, 14.6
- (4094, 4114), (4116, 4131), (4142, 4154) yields -1.0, 13.8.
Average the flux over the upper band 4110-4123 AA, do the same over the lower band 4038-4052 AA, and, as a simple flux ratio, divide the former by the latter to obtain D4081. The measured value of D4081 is 1.04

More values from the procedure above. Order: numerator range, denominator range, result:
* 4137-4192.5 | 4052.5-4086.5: 0.95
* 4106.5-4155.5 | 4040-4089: 0.98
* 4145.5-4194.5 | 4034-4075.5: 0.99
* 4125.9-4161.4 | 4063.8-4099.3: 0.93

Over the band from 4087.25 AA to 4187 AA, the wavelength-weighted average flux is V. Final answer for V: 14.1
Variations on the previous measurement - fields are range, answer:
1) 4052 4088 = 14.8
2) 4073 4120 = 14.5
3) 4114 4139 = 14.4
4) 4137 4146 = 12.5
